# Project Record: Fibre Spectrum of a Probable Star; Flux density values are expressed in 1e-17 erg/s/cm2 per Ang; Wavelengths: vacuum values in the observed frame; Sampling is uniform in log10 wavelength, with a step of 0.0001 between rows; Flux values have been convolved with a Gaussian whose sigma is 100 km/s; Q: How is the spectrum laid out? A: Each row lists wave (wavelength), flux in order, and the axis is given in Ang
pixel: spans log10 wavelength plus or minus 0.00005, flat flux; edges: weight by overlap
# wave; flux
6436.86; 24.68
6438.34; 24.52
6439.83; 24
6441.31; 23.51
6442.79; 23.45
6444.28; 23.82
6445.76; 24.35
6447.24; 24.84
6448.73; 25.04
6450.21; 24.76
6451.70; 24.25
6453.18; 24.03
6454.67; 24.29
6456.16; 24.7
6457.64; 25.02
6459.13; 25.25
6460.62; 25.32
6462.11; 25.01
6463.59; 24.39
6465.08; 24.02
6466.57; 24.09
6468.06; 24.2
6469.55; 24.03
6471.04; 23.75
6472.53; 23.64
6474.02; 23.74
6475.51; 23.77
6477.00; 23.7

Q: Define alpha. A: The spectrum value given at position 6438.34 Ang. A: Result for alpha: 24.52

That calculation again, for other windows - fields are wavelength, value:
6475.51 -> 23.77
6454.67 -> 24.29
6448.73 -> 25.04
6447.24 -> 24.84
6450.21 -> 24.76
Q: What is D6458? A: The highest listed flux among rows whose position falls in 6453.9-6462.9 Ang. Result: 25.32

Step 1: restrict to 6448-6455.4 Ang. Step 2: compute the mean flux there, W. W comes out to 24.5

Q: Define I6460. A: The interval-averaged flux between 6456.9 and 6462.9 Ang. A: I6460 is 25.2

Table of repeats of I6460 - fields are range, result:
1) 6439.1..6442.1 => 23.8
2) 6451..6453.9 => 24.2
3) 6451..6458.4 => 24.5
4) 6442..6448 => 24.1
